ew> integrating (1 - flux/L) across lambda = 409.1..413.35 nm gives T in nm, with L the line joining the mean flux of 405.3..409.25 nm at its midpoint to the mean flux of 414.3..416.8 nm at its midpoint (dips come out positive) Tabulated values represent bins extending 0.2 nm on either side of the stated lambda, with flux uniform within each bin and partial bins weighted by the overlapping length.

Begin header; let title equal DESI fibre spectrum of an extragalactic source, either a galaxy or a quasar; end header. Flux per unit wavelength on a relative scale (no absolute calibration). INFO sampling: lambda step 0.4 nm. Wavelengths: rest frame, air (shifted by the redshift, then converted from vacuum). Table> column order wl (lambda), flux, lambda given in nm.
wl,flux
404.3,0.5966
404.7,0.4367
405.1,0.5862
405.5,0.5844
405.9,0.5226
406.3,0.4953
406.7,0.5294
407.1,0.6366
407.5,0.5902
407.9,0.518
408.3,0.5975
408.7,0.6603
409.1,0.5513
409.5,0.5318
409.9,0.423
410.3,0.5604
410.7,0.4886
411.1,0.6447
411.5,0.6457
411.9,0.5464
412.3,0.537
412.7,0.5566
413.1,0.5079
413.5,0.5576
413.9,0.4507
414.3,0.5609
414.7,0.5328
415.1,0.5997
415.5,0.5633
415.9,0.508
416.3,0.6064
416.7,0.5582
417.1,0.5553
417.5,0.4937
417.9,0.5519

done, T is 0.15 nm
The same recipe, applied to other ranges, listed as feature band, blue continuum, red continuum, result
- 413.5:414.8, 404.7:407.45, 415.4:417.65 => 0.068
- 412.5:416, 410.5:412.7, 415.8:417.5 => 0.142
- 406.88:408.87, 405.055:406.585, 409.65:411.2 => -0.246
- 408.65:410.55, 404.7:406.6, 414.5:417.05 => 0.035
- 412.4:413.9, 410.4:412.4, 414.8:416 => 0.103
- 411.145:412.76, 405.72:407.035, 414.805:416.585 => -0.084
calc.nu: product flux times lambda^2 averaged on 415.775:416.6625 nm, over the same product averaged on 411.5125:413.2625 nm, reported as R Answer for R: 1.0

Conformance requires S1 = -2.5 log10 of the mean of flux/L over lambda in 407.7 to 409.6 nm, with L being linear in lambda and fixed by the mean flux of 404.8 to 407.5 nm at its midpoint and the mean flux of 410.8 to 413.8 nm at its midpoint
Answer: -0.03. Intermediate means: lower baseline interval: 0.557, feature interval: 0.574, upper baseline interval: 0.564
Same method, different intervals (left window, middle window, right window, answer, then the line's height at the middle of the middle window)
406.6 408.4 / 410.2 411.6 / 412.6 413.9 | -0.07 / 0.546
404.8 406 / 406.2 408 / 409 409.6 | -0.02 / 0.55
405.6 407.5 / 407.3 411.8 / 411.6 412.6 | -0.02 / 0.553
